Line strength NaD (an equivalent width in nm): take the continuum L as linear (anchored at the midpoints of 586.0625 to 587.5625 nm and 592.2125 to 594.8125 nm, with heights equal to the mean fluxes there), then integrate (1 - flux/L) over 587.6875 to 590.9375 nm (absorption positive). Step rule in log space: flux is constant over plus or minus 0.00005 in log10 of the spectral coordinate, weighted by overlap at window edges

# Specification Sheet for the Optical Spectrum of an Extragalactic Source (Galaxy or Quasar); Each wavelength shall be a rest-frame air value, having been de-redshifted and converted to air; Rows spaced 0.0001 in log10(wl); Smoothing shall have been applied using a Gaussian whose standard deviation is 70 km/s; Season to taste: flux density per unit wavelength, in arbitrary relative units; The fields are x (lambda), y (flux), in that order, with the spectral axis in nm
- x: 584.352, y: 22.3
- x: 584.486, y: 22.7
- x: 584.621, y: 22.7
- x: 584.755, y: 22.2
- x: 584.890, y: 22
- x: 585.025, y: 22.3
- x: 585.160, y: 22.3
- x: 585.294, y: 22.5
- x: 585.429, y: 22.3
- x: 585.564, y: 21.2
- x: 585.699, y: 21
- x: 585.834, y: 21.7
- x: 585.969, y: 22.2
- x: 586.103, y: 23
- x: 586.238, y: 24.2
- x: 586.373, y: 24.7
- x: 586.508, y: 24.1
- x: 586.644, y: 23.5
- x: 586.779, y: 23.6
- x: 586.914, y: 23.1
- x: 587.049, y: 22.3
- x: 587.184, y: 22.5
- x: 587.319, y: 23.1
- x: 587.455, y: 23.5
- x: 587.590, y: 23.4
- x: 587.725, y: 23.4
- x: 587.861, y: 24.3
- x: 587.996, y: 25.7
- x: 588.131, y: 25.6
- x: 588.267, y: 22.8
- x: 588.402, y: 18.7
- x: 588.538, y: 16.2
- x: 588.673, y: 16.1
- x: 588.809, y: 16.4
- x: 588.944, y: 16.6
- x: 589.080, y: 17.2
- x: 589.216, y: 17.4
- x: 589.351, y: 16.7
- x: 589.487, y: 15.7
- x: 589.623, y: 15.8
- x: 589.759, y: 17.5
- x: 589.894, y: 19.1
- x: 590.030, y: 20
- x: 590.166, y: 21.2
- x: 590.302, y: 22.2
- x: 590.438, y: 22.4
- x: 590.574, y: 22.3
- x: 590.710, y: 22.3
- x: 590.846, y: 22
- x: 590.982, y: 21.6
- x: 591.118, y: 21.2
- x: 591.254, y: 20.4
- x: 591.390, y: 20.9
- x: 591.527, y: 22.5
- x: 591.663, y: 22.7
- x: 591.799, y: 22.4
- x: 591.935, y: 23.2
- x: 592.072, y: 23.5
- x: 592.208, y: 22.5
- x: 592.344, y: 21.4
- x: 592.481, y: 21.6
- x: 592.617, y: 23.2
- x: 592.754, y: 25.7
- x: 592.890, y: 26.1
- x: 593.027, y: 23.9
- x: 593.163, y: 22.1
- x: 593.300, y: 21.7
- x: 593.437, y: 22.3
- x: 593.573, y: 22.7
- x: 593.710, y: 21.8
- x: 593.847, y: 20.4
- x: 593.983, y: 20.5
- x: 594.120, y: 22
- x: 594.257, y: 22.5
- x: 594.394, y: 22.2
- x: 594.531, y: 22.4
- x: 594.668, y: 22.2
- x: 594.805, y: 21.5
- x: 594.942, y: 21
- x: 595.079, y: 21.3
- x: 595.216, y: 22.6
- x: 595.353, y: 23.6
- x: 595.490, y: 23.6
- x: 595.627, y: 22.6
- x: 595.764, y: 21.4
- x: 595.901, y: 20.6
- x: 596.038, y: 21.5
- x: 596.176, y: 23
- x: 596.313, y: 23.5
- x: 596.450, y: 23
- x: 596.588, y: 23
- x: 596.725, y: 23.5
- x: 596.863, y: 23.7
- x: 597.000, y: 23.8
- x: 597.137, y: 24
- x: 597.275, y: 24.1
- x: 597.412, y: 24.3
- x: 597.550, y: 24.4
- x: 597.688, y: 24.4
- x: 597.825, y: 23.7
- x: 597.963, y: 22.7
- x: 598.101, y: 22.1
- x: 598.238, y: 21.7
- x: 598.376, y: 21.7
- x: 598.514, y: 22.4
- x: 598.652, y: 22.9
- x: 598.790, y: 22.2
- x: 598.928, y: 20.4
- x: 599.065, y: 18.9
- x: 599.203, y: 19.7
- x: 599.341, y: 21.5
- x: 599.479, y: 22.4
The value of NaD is 0.45 nm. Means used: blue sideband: 23.4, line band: 19.9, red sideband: 22.5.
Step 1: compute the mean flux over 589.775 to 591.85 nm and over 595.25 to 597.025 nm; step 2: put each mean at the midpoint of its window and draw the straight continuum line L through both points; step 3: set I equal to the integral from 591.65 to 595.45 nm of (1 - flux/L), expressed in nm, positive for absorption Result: -0.06 nm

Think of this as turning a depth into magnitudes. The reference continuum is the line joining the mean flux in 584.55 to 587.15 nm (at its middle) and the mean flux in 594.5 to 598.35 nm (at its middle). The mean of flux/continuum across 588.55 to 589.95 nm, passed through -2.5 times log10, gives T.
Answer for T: 0.33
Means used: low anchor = 22.7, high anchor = 22.8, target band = 16.8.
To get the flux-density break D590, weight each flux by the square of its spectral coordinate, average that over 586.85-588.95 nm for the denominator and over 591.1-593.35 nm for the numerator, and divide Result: 1.06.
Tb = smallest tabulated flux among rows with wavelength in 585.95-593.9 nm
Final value 15.7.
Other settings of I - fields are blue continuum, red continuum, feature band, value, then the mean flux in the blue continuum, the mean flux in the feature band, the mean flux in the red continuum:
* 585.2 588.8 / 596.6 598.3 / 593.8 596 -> 0.13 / 22.4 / 21.9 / 23.5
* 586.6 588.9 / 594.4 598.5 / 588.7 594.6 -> 0.33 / 21.9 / 21.1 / 22.8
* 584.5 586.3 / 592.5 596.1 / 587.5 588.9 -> 0.07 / 22.3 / 21.2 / 22.4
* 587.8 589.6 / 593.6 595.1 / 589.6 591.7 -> -0.10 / 19.1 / 21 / 21.6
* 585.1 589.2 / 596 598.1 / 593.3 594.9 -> 0.08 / 21.8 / 21.8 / 23.5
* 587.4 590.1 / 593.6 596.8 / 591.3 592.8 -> -0.12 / 19.6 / 22.6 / 22.2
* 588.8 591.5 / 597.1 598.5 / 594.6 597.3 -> -0.03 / 19.6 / 22.7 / 23.3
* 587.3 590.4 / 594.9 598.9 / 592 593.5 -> -0.12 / 19.9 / 23.1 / 22.8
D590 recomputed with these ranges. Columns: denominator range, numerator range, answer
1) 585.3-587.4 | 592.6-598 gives 1.03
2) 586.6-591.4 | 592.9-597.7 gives 1.12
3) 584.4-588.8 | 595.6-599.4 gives 1.04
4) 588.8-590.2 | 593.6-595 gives 1.25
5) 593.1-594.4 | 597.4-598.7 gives 1.07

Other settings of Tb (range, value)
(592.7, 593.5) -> 21.7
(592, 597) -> 20.4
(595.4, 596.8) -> 20.6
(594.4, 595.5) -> 21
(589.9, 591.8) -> 20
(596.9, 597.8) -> 23.8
